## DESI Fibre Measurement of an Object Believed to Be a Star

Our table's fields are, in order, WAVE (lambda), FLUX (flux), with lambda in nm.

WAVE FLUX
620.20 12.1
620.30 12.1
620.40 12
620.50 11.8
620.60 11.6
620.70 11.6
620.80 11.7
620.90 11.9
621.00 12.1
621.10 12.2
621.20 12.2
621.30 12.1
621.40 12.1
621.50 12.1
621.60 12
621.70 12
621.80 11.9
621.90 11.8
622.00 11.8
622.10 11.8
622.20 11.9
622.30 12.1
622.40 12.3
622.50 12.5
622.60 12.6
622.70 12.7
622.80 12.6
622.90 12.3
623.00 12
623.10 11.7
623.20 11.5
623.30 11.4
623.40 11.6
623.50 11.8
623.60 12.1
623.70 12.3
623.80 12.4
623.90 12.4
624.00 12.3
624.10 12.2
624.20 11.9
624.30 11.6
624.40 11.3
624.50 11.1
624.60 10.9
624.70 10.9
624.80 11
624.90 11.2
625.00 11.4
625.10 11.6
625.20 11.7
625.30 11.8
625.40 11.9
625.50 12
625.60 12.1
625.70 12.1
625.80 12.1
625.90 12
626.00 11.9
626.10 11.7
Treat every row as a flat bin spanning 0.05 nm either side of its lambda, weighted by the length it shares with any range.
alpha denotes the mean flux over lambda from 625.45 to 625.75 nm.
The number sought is 12.1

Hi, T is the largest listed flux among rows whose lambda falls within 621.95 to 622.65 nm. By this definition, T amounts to 12.6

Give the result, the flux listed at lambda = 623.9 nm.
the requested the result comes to 12.4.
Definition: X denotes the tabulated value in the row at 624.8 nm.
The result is 11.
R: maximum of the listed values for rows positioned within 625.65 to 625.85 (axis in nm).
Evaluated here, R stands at 12.1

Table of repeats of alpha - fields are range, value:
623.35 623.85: 12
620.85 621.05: 12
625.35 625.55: 11.9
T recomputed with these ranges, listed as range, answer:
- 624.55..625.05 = 11.4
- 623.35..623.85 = 12.4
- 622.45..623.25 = 12.7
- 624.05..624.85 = 12.2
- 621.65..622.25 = 12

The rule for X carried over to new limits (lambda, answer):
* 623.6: 12.1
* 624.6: 10.9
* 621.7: 12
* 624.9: 11.2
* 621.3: 12.1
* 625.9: 12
